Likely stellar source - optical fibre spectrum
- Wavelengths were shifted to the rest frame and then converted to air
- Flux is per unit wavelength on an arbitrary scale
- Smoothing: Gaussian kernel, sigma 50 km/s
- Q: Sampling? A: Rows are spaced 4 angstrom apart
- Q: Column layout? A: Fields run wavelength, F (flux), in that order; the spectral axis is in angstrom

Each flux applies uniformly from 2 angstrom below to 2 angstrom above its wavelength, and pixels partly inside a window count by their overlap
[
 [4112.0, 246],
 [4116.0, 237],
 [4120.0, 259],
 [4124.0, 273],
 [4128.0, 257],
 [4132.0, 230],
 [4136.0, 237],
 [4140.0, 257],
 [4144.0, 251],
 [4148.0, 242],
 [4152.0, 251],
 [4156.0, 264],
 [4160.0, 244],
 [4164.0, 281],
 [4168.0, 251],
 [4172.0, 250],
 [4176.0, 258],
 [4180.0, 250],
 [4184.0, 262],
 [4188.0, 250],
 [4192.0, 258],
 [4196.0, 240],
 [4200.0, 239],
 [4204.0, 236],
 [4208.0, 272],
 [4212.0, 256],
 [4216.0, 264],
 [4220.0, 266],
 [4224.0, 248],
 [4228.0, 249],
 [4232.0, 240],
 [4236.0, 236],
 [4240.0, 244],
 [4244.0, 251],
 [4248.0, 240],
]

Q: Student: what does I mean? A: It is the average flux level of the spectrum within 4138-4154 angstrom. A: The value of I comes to 250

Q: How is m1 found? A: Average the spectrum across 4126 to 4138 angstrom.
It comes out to 241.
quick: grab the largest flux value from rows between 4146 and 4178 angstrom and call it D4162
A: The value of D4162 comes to 281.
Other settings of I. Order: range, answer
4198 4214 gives 251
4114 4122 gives 248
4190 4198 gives 249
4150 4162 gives 253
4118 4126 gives 266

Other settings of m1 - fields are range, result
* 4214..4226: 259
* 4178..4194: 255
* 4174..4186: 257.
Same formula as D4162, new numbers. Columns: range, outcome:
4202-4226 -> 272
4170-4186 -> 262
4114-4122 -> 259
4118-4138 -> 273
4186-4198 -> 258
